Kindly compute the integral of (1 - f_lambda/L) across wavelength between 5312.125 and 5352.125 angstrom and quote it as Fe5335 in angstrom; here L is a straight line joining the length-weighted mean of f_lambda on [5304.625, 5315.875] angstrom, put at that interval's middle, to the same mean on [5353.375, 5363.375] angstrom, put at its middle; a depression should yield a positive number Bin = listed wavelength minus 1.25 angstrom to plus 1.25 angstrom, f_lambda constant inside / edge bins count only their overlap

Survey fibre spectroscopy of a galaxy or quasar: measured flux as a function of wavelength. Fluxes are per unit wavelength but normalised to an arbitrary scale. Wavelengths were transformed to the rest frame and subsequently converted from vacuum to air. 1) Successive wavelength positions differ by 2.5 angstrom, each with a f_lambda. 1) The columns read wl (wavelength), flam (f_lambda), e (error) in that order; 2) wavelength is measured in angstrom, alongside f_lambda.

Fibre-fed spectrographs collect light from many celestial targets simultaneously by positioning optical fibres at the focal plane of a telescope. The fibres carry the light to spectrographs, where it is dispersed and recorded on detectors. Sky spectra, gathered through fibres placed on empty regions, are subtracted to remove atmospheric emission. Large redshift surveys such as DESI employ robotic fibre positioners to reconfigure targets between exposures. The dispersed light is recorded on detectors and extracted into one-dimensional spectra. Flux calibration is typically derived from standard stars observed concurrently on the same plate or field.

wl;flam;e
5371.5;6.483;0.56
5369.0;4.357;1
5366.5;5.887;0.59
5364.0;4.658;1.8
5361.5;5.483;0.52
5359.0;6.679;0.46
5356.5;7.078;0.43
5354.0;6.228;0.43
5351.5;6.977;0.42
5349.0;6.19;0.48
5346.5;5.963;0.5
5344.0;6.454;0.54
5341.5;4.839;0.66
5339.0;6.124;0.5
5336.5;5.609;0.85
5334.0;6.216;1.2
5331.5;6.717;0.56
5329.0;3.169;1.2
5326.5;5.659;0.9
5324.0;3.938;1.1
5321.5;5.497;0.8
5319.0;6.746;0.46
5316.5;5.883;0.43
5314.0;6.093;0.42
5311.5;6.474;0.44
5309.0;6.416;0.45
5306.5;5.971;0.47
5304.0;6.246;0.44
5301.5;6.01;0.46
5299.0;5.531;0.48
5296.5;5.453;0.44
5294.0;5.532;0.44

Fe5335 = 3.2 angstrom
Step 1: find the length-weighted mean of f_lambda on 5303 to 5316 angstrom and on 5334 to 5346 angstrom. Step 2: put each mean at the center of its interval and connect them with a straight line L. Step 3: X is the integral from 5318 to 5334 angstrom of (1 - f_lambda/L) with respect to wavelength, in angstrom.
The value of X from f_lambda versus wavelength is 1.77 angstrom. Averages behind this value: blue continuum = 6.22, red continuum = 5.82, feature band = 5.34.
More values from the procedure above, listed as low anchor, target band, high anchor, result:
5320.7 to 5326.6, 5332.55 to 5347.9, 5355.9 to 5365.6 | -1.6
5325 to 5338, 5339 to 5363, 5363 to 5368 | -3.8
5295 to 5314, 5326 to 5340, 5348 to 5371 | 1.0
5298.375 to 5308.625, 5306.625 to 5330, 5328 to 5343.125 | 0.8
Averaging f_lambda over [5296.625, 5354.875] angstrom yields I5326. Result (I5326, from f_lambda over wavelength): 5.86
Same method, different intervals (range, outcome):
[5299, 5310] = 6.08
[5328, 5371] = 5.83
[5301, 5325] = 5.95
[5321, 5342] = 5.32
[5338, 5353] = 6.09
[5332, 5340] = 6.05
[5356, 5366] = 5.89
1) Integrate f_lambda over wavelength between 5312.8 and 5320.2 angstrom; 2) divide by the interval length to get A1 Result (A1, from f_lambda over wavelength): 6.24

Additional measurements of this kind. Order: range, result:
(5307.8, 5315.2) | 6.33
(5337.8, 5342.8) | 5.48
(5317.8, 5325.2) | 5.39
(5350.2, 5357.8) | 6.76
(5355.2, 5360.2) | 6.87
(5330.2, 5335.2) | 6.44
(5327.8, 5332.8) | 4.97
